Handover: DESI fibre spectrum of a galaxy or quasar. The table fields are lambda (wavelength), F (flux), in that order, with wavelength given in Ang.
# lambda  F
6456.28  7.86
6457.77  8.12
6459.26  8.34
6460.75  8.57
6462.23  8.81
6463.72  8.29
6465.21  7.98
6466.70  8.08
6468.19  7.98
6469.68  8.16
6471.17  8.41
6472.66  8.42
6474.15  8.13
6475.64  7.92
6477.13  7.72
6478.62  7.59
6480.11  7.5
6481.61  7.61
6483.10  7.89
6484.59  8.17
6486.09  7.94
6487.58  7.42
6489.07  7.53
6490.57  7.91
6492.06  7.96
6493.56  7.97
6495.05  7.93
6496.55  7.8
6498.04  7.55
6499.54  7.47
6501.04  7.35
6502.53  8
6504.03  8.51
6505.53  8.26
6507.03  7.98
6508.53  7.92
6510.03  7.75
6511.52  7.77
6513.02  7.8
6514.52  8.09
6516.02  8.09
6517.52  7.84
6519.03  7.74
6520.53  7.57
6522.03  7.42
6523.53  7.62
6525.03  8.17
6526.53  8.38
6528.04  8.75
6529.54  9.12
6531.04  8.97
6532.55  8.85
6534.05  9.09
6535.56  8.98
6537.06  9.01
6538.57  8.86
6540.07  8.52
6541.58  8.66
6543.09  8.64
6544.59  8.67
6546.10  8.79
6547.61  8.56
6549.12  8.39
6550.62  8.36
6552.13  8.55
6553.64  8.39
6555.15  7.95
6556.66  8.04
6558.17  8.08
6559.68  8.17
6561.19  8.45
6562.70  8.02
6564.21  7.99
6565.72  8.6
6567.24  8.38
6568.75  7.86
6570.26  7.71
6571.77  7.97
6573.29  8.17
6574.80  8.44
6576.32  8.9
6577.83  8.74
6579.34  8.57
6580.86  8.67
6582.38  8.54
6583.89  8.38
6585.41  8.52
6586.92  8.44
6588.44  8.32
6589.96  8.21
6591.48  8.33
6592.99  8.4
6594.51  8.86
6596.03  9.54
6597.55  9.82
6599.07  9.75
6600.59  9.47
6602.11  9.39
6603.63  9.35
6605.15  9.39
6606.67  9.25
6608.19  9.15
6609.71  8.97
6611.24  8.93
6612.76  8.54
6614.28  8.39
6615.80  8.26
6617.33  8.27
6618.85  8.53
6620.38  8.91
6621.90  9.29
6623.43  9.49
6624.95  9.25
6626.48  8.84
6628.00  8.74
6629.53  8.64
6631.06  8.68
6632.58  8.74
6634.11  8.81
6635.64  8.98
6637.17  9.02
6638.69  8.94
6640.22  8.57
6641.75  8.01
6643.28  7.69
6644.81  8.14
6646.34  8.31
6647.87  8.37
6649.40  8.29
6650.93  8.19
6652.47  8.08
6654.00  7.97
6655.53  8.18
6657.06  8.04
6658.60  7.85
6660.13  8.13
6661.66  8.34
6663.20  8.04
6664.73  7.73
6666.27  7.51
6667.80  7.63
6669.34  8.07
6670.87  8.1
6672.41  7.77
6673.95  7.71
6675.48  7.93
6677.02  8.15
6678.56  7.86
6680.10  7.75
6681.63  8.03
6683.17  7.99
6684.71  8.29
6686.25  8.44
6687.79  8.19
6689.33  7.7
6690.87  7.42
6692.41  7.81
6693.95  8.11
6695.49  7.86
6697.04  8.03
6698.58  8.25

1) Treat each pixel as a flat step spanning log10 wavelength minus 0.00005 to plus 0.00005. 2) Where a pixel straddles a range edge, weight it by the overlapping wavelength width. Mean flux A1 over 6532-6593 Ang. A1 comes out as 8.44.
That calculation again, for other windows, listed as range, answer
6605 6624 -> 8.85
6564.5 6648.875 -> 8.69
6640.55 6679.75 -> 8.01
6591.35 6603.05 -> 9.25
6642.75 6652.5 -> 8.16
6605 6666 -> 8.53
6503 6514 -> 8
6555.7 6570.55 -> 8.14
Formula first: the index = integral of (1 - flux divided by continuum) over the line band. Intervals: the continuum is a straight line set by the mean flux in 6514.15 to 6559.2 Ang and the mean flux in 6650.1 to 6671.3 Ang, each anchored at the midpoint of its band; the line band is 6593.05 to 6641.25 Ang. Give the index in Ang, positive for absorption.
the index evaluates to -5.0 Ang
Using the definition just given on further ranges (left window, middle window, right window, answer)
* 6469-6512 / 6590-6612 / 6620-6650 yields -1.7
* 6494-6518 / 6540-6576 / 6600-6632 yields 0.3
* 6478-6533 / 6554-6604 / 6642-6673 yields -3.5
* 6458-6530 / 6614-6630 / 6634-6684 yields -1.4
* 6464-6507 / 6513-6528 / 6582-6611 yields 0.6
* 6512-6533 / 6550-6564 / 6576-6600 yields 0.4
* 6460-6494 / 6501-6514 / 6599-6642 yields 0.4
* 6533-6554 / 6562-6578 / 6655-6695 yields 0.6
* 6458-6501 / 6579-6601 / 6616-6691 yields -1.7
